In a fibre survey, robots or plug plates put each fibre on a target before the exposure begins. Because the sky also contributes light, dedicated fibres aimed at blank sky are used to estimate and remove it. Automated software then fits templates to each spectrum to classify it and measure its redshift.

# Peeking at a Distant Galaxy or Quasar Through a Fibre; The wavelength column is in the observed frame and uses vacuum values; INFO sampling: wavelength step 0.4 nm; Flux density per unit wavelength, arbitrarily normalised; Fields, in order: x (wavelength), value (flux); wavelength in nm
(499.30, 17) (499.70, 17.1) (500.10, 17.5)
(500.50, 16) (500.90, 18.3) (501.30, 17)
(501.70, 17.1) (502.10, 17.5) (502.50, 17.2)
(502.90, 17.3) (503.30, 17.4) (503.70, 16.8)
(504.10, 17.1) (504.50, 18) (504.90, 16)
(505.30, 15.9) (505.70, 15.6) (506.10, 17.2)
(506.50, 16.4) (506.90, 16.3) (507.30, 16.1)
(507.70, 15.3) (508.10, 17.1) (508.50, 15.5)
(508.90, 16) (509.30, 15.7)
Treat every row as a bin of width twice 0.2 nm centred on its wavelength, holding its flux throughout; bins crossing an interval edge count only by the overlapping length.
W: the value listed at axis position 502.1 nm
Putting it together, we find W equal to 17.5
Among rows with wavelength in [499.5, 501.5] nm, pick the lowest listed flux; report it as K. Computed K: 16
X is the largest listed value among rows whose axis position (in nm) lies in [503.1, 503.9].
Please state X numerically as 17.4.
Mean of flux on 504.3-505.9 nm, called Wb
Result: 16.4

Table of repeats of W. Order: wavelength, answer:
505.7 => 15.6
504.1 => 17.1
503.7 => 16.8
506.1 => 17.2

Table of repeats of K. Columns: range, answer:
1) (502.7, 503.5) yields 17.3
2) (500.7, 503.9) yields 16.8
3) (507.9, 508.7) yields 15.5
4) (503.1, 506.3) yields 15.6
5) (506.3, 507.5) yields 16.1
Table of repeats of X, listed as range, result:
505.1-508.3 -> 17.2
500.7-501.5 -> 18.3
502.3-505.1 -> 18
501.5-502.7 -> 17.5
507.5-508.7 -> 17.1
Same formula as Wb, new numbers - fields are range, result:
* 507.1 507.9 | 15.7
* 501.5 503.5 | 17.3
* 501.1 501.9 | 17.1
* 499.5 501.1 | 17.2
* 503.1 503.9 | 17.1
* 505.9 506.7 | 16.8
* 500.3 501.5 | 17.1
